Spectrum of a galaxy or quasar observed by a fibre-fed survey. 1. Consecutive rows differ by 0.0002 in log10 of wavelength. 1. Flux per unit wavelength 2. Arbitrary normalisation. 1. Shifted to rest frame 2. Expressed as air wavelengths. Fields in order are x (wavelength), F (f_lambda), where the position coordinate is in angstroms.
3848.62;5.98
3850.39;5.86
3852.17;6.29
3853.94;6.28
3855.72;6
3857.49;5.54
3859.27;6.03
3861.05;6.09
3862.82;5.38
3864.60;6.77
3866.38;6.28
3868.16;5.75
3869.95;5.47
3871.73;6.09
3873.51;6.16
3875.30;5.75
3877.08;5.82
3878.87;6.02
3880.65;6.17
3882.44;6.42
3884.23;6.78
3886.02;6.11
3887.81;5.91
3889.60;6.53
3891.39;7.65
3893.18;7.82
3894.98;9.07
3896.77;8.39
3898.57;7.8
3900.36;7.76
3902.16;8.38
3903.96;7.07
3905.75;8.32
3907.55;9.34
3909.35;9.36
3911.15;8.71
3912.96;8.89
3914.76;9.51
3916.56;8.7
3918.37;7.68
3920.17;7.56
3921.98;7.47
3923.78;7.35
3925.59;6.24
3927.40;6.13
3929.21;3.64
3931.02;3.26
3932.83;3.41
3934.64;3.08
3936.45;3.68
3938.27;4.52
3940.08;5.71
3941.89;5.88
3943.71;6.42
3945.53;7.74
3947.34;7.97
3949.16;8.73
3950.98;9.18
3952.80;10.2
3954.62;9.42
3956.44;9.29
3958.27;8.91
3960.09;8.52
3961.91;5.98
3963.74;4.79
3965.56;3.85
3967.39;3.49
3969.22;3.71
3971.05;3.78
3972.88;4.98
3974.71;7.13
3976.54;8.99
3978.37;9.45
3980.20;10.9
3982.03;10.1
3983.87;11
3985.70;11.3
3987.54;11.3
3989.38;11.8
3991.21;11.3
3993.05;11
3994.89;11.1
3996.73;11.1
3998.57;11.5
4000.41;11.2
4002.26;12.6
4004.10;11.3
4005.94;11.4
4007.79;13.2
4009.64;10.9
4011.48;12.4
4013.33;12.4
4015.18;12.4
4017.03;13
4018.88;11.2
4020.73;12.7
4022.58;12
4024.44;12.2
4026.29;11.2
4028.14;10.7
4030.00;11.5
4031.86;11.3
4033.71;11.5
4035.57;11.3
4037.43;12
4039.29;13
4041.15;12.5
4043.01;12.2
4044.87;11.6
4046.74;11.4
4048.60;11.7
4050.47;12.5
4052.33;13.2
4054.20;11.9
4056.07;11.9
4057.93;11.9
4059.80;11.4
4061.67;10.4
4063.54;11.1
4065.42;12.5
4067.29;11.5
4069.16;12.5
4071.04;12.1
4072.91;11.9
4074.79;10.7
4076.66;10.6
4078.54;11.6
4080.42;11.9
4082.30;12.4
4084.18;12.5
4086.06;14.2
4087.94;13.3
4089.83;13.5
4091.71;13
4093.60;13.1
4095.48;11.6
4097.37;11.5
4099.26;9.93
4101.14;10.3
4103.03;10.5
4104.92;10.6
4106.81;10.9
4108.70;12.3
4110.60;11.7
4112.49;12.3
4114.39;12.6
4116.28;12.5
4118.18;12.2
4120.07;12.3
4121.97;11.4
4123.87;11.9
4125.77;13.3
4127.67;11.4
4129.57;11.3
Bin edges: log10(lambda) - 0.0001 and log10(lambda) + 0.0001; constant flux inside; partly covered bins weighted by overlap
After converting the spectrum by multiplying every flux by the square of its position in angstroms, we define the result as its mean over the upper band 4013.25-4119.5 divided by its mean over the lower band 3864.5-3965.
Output 1.8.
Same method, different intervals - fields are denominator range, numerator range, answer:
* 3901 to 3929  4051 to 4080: 1.59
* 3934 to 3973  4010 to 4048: 1.93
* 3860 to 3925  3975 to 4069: 1.71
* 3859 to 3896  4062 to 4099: 2.10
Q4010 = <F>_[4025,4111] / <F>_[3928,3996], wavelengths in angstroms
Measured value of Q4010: 1.58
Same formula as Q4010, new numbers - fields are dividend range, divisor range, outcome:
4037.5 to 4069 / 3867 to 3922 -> 1.62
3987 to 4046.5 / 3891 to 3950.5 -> 1.66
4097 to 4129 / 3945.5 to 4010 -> 1.27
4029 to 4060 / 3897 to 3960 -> 1.64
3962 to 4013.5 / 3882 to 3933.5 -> 1.30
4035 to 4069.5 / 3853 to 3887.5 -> 1.97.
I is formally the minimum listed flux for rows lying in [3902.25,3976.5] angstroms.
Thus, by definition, 3.08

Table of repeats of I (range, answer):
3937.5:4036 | 3.49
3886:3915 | 5.91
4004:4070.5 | 10.4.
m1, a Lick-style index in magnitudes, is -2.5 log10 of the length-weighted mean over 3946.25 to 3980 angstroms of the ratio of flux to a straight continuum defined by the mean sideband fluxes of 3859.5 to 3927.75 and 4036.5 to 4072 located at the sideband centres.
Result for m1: 0.26 mag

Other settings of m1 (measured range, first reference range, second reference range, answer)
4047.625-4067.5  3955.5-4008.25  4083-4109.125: -0.081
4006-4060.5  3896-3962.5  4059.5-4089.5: -0.130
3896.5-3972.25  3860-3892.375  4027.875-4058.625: 0.168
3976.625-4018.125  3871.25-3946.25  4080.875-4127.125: -0.238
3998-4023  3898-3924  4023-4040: -0.092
